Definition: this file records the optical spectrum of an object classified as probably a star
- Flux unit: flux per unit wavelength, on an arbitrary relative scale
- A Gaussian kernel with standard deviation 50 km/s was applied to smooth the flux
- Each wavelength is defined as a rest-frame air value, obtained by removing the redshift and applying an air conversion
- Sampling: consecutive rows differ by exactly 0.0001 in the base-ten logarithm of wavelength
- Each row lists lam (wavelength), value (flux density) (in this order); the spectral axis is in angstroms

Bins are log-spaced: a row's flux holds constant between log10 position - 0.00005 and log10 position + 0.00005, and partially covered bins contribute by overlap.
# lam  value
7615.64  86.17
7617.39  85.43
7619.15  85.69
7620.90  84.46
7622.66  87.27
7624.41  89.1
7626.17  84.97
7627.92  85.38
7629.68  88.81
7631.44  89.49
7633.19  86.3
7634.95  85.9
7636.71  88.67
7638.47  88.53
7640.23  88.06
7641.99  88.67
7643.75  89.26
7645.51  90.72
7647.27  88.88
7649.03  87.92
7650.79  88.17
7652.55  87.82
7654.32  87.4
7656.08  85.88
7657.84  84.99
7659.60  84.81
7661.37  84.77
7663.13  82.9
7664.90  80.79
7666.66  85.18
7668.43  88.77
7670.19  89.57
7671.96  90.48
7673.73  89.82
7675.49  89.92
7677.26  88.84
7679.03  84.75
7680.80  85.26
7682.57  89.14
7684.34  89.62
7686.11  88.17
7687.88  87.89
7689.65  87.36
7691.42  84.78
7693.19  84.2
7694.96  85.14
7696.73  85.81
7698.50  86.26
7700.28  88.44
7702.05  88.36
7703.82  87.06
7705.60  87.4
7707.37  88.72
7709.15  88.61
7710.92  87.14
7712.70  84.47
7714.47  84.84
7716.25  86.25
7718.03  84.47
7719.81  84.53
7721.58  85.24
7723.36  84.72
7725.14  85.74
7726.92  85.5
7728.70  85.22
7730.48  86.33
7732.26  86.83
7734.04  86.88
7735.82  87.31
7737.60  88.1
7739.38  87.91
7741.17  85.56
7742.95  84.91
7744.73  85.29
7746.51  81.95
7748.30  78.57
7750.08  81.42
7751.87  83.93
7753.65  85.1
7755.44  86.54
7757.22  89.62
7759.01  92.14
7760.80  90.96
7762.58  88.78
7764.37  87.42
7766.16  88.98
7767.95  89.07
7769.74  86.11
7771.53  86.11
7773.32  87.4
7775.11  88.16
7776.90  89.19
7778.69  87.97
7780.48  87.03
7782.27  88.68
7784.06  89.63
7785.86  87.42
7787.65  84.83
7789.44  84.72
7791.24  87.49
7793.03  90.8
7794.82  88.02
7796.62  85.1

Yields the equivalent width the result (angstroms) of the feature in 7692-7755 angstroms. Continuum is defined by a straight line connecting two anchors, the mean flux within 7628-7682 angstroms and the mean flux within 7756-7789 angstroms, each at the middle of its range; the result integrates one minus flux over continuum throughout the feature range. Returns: 1.6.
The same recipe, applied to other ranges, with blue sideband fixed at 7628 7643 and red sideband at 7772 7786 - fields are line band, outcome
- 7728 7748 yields 0.51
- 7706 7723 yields 0.39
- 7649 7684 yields 0.42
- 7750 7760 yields 0.14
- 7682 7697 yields 0.19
